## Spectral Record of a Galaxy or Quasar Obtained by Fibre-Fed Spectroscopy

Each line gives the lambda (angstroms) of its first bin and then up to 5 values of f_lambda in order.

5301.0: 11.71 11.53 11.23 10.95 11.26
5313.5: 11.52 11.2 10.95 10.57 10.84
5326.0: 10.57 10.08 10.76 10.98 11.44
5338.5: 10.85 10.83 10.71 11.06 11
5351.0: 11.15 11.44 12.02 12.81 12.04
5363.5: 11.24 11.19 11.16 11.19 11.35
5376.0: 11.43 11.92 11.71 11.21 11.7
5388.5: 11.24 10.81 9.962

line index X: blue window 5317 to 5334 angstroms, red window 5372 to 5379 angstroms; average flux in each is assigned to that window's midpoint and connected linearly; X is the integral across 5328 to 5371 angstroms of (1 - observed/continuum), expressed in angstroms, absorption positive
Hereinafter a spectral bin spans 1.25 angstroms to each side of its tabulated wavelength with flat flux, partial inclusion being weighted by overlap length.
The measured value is -0.6 angstroms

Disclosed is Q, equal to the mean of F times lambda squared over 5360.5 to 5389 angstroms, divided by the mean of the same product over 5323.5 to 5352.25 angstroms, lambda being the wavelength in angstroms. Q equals 1.07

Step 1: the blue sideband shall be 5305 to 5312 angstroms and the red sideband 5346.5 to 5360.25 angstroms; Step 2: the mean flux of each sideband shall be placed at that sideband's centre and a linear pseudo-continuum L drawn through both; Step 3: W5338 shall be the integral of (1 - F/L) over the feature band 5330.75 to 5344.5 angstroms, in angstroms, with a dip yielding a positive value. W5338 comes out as 0.6 angstroms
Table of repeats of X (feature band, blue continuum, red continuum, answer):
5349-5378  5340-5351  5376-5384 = -0.7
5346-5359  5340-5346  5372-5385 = -0.6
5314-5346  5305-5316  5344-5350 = 0.8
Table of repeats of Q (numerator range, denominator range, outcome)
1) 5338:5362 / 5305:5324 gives 1.04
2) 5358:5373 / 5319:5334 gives 1.10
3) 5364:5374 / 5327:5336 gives 1.06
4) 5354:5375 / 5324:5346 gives 1.09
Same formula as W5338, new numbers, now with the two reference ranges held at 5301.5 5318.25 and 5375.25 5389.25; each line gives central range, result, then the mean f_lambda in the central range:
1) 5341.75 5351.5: 0.4 angstroms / 11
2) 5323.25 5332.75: 0.7 angstroms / 10.6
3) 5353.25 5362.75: -0.5 angstroms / 12.1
